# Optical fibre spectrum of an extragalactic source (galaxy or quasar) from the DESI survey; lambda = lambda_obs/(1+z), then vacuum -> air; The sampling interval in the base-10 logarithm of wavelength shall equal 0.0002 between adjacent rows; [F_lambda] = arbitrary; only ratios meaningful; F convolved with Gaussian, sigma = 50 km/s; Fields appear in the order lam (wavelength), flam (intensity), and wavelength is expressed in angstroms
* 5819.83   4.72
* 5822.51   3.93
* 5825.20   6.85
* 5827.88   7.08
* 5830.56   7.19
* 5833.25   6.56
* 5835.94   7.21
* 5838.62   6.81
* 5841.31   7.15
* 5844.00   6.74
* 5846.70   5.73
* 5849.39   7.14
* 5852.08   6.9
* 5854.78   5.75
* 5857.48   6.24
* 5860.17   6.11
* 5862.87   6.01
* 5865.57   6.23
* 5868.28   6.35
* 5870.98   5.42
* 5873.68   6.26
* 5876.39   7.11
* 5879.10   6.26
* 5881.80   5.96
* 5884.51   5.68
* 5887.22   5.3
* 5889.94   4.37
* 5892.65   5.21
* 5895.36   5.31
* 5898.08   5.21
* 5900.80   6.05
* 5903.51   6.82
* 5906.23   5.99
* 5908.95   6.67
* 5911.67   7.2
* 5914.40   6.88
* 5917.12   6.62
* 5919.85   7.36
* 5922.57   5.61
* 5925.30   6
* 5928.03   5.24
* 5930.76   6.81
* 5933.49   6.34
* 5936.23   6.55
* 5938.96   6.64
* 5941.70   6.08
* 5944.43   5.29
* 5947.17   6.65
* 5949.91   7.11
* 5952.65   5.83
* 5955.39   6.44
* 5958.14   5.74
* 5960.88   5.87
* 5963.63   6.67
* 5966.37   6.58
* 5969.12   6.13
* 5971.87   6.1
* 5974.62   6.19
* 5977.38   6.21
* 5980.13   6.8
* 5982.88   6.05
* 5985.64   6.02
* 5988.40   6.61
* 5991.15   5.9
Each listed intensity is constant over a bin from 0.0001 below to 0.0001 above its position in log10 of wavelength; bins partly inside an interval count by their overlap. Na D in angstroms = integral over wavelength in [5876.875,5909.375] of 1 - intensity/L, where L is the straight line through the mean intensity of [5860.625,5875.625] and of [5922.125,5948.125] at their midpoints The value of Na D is 1.93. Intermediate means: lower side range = 6.1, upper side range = 6.13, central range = 5.75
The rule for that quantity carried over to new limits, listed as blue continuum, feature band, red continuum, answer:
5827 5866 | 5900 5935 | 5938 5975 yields -0.4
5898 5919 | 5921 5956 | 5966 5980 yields 1.1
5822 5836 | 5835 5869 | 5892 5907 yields -1.0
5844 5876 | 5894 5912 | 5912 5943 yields 0.6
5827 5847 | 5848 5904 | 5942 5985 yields 5.9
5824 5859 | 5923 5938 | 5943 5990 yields 0.5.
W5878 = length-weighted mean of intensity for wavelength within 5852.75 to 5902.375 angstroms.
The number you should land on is 5.84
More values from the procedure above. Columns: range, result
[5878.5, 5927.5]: 6.01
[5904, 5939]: 6.46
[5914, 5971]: 6.3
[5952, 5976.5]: 6.18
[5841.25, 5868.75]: 6.36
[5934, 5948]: 6.23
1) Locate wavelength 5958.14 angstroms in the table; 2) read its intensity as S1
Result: 5.74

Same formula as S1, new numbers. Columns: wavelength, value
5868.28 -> 6.35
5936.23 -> 6.55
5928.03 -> 5.24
